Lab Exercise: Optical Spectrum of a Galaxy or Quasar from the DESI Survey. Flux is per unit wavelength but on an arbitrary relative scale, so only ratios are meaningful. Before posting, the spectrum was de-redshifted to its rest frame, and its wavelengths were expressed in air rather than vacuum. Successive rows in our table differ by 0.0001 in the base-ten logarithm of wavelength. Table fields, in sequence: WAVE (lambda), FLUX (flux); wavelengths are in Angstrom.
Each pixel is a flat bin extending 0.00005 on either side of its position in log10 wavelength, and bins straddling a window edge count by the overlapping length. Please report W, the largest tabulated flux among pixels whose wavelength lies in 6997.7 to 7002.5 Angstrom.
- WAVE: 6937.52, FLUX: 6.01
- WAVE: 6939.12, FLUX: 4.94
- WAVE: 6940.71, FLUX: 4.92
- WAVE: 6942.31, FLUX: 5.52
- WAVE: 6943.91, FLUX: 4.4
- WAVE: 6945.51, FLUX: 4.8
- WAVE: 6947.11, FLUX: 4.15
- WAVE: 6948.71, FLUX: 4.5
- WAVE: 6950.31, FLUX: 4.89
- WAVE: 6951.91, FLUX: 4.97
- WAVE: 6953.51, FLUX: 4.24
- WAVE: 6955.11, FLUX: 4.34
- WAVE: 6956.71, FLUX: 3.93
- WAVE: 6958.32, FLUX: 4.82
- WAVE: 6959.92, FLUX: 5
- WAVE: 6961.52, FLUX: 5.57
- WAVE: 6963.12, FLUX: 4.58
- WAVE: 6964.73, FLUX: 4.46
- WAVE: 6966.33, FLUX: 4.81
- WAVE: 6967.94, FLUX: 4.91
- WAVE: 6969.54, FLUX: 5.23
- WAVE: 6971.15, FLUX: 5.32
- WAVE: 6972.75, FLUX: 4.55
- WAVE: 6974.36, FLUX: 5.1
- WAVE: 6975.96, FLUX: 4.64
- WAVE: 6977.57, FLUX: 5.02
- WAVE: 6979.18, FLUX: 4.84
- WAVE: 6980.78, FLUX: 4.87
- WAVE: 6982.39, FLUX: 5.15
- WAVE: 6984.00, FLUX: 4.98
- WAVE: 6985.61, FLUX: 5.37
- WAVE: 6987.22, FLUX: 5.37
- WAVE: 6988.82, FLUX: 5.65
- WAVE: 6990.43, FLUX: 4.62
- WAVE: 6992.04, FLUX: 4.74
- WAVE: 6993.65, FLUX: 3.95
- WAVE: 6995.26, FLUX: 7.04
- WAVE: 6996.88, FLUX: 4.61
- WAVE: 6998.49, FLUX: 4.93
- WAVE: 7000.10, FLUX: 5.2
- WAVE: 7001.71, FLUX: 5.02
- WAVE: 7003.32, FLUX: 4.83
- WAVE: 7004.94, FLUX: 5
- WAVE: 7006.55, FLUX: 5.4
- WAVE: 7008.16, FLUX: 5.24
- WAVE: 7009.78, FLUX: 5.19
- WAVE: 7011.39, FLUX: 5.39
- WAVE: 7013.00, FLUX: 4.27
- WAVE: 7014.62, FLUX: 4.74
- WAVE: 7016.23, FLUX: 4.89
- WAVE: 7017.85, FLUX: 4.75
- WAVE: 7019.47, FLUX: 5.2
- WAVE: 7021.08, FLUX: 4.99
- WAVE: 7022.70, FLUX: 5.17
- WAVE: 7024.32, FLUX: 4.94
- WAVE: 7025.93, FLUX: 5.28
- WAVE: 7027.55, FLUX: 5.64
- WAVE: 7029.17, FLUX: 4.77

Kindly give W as 5.2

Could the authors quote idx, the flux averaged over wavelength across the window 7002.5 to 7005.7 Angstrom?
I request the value 4.91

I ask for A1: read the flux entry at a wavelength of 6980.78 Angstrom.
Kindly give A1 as 4.87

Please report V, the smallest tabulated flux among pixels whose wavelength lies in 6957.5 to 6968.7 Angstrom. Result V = 4.46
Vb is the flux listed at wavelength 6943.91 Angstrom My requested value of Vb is 4.4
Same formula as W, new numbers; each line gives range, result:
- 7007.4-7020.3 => 5.39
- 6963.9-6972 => 5.32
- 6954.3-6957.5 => 4.34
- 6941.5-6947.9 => 5.52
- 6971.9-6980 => 5.1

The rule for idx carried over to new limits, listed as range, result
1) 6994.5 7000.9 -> 5.43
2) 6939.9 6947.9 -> 4.76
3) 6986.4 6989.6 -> 5.52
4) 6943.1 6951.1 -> 4.55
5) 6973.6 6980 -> 4.9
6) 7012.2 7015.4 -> 4.5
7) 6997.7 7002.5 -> 5.05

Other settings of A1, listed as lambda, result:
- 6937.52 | 6.01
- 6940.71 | 4.92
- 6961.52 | 5.57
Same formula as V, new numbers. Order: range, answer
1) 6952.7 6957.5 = 3.93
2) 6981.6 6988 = 4.98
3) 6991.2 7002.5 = 3.95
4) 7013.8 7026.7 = 4.74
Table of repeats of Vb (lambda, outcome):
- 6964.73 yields 4.46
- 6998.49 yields 4.93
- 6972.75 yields 4.55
